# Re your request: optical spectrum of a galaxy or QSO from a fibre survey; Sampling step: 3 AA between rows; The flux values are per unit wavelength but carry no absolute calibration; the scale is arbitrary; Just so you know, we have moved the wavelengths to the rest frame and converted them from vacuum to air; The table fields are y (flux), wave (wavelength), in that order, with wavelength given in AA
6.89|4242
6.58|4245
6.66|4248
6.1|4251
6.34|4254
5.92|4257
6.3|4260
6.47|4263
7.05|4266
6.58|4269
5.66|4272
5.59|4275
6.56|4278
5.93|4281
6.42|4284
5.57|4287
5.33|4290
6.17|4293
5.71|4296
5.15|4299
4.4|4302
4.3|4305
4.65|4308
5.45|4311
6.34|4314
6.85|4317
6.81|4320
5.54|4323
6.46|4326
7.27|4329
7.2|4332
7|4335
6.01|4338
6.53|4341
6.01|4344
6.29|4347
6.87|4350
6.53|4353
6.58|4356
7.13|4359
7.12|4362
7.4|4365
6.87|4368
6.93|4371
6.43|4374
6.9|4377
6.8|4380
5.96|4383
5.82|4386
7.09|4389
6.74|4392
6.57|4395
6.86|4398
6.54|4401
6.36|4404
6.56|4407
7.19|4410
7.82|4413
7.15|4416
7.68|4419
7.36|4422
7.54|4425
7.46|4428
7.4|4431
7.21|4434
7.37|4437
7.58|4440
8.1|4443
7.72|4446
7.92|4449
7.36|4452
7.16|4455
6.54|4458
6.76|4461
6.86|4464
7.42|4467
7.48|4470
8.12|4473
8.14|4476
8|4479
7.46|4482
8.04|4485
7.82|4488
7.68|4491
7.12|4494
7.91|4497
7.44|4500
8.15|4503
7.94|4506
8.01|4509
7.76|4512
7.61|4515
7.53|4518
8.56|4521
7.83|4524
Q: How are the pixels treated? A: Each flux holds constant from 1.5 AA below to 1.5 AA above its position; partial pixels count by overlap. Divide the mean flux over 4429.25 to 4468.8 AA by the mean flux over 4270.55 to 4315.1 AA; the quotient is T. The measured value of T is 1.3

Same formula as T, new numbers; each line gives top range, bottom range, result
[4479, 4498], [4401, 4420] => 1.09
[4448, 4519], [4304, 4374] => 1.18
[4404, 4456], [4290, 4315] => 1.41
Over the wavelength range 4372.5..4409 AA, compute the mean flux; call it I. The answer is 6.56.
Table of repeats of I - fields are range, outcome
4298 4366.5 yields 6.26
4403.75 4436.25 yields 7.29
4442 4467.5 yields 7.3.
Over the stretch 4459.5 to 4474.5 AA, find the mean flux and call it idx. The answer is 7.33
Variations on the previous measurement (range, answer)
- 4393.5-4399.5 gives 6.72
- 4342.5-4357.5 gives 6.46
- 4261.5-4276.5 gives 6.27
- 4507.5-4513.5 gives 7.89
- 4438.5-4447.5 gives 7.8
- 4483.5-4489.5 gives 7.93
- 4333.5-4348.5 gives 6.37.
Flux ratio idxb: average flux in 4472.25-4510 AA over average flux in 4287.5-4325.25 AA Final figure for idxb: 1.40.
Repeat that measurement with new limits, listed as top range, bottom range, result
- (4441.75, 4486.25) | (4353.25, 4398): 1.12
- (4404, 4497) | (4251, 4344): 1.23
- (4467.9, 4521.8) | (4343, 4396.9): 1.17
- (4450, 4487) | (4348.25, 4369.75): 1.08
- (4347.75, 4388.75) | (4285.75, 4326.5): 1.20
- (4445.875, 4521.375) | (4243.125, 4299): 1.24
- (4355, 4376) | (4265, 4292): 1.14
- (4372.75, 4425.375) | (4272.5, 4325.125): 1.20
